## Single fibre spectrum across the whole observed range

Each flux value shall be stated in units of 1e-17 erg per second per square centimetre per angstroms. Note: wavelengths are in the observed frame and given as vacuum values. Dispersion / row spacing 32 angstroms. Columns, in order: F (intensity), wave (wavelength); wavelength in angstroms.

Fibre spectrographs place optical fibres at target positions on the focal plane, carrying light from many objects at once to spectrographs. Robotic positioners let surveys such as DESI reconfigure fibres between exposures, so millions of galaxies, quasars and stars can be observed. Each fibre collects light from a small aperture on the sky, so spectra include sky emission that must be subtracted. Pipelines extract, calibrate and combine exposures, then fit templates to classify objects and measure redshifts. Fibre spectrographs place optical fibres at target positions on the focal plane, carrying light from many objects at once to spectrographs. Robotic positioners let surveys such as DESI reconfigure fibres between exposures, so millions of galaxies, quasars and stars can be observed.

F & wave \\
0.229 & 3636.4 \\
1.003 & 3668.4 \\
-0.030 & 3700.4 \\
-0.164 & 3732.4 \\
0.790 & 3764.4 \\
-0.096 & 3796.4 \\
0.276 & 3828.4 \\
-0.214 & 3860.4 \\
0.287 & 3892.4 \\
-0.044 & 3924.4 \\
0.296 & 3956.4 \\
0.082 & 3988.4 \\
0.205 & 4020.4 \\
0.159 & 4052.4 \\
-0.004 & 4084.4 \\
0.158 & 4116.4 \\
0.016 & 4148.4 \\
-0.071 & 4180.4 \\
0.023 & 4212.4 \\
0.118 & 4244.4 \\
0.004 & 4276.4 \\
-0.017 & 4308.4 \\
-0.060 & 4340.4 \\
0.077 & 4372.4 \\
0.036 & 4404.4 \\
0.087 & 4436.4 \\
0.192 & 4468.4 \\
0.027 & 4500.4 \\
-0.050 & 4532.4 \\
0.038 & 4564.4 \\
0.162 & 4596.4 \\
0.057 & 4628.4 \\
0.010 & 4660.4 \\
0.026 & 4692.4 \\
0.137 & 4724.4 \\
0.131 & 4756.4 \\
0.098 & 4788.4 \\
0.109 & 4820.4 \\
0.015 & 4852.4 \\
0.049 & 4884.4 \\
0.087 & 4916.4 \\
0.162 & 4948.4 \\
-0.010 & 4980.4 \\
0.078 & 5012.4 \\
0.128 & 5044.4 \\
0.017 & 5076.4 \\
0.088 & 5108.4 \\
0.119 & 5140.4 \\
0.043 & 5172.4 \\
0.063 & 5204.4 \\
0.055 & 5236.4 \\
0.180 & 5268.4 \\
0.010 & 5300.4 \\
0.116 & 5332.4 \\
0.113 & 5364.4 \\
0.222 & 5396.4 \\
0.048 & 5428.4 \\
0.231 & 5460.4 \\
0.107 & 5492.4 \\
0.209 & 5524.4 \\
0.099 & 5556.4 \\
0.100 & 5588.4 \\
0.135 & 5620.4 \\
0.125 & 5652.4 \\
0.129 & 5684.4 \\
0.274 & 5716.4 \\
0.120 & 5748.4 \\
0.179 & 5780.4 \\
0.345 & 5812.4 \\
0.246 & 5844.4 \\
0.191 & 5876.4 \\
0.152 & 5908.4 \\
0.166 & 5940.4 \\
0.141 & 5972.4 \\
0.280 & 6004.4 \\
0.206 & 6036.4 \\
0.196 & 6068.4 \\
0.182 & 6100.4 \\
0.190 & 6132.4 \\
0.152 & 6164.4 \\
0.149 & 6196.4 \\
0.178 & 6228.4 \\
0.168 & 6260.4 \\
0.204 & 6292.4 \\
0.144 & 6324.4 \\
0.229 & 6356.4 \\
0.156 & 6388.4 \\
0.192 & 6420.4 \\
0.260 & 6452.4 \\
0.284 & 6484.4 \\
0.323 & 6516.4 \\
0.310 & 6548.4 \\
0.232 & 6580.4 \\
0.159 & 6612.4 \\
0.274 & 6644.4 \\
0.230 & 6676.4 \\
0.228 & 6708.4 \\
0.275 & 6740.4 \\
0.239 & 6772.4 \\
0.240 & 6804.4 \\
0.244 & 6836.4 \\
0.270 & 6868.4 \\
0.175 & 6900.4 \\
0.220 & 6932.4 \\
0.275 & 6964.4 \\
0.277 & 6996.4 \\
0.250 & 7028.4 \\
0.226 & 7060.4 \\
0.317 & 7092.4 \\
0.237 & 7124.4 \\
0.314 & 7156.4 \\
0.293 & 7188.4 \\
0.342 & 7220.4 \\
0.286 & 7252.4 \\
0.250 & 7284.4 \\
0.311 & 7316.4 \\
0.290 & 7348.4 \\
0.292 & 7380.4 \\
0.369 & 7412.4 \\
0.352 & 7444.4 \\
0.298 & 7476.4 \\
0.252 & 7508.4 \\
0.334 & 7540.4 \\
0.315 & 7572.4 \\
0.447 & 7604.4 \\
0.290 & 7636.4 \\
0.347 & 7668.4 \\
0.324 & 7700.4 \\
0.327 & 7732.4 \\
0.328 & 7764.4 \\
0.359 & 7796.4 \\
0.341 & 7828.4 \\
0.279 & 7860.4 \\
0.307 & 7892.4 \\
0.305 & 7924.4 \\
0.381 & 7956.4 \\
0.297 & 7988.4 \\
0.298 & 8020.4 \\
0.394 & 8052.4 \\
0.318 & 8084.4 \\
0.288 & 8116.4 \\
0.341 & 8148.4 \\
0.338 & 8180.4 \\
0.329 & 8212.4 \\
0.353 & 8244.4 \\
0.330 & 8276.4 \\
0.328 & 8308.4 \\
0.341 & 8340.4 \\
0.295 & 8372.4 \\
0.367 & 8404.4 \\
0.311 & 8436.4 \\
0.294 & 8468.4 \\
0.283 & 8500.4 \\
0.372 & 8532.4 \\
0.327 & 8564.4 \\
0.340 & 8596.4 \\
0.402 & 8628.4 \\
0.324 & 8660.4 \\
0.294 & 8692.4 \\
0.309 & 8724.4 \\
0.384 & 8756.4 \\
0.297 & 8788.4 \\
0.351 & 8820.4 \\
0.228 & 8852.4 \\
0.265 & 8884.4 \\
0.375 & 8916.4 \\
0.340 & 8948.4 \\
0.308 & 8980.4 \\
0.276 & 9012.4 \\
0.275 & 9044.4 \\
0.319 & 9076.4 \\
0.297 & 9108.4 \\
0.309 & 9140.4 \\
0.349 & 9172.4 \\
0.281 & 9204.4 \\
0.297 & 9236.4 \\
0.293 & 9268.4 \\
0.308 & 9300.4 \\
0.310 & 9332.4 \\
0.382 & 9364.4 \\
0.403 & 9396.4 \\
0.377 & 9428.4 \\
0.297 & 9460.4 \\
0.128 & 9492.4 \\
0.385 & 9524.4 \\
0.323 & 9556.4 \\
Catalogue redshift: 0.61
